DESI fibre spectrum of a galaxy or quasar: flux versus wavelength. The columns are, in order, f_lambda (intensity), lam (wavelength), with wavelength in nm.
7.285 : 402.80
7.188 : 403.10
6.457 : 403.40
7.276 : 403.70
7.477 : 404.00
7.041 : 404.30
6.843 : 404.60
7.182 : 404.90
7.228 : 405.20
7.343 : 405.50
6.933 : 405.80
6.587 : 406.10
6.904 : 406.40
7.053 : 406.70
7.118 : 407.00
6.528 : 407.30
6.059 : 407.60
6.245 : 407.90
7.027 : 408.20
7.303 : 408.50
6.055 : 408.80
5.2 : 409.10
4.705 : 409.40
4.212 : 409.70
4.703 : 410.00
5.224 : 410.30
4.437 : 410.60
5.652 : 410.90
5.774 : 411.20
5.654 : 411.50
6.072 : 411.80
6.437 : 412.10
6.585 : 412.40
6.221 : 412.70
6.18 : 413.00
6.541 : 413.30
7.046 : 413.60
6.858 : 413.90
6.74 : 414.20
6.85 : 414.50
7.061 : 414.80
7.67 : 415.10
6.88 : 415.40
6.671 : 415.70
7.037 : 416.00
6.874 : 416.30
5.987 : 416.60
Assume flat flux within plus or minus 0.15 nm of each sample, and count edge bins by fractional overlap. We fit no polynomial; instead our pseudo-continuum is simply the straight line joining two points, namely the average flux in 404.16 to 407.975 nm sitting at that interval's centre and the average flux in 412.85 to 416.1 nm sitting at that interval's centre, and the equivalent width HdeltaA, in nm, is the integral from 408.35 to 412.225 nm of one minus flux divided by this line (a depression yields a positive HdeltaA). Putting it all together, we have 0.78 nm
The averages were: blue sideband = 6.86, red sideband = 6.86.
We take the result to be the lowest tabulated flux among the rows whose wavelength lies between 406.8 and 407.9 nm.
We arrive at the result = 6.059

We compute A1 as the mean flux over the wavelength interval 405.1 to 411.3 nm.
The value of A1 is 6.1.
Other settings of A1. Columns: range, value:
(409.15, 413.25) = 5.54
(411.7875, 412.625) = 6.4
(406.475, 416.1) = 6.24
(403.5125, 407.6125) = 7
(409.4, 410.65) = 4.67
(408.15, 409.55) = 5.99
